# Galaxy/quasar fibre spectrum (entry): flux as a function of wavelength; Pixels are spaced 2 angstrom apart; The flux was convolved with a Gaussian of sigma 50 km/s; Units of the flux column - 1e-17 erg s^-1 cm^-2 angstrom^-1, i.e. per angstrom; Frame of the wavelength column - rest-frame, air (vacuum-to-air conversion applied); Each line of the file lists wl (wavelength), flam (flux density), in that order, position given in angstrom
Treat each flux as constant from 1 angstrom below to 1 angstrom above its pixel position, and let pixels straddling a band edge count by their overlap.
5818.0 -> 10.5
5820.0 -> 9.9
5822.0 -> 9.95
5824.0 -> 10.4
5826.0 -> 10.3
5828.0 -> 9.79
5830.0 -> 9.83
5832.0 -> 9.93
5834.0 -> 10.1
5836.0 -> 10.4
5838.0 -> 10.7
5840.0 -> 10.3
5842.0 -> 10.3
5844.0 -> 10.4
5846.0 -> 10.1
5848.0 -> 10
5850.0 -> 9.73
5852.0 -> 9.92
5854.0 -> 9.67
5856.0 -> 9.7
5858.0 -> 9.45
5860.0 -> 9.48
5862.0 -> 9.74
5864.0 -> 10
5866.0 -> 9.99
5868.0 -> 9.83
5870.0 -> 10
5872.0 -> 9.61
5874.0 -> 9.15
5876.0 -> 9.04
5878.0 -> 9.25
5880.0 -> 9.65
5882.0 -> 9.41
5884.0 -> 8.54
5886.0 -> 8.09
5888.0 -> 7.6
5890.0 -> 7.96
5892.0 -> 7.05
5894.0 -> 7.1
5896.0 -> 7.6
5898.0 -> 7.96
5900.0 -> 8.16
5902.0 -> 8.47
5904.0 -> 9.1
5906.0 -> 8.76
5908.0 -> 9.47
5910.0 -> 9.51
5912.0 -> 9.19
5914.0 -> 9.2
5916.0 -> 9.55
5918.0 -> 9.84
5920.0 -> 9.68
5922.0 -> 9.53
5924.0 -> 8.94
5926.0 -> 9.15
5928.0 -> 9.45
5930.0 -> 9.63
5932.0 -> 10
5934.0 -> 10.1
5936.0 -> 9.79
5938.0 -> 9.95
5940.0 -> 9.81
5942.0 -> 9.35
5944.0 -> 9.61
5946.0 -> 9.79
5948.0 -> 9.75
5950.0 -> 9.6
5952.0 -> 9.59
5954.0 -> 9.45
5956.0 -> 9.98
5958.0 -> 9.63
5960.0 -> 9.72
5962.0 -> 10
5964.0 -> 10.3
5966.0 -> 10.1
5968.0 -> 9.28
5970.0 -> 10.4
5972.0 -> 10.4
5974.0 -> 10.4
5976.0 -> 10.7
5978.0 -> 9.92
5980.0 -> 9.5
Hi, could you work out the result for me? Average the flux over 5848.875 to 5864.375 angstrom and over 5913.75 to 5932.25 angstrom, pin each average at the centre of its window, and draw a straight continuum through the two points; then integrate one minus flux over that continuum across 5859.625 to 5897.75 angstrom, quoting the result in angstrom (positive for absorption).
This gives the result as 3.0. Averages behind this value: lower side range 9.7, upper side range 9.49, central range 8.87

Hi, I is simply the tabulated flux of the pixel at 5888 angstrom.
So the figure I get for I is 7.6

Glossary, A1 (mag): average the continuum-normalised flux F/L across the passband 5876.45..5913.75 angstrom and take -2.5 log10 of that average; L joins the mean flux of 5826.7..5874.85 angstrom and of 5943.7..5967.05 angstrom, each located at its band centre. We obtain 0.16 mag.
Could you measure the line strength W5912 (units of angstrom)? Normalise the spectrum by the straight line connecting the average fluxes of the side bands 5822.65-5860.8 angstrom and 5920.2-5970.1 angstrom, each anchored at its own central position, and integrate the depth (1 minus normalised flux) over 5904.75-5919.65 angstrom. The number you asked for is 0.66 angstrom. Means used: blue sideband 10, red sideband 9.7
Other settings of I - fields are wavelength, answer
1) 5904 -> 9.1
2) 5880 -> 9.65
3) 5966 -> 10.1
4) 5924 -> 8.94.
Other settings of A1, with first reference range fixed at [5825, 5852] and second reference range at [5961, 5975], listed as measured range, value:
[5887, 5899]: 0.320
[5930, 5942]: 0.030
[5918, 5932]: 0.073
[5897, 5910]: 0.163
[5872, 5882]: 0.091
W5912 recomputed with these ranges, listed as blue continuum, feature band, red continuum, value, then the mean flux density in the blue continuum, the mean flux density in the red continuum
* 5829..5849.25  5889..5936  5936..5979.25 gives 5.0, 10.2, 9.89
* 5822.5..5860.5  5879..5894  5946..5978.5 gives 2.6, 10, 9.95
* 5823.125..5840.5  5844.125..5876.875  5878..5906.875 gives -1.6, 10.2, 8.28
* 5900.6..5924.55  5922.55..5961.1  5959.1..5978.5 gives 0.3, 9.26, 10.1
